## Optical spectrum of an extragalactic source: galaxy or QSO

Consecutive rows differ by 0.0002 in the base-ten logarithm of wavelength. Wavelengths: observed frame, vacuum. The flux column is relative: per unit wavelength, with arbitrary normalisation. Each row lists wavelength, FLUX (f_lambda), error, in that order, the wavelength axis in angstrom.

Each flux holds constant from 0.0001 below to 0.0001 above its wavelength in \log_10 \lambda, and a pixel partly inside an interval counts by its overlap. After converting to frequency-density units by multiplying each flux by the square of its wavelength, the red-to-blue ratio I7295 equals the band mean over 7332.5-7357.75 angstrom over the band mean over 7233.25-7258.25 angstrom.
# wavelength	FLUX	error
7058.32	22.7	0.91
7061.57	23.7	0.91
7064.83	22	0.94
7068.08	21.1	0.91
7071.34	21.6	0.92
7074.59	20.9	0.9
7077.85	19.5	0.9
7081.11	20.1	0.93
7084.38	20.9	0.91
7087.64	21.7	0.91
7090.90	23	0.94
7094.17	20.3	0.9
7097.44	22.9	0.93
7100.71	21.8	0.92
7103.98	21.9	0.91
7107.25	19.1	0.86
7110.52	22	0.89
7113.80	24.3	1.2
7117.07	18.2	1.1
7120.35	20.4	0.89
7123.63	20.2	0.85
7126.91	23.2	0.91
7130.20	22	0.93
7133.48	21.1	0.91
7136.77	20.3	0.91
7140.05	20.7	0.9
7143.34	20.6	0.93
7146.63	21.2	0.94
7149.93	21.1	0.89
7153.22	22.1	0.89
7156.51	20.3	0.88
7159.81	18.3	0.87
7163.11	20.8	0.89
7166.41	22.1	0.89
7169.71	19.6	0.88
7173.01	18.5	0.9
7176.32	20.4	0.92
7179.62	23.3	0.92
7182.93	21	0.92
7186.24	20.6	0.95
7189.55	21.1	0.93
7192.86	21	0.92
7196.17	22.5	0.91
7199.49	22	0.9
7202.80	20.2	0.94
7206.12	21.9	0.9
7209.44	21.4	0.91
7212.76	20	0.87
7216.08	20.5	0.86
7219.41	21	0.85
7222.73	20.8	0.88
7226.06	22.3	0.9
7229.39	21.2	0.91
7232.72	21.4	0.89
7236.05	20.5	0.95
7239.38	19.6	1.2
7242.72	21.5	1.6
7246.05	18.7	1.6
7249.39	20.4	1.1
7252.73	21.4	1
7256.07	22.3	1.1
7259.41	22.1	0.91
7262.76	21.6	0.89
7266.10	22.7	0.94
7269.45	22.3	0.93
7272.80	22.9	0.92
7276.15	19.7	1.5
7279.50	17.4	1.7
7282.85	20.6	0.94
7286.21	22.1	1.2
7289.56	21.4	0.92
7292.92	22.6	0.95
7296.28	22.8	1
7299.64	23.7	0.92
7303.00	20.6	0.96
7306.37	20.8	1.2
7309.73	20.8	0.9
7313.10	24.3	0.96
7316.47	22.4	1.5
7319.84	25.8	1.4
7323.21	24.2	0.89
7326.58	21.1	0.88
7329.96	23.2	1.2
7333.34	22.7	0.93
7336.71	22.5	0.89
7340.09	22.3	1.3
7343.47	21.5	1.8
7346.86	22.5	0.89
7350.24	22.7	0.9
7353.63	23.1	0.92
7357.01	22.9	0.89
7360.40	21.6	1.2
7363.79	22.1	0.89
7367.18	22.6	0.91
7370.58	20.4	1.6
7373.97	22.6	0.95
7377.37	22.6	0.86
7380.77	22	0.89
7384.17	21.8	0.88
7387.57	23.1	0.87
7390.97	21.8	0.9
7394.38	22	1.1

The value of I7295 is 1.1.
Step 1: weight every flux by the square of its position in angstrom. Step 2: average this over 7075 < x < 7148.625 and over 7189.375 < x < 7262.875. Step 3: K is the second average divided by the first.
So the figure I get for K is 1.03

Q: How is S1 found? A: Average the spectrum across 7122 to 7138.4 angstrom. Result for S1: 21.4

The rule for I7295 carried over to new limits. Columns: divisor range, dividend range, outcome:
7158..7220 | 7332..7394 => 1.12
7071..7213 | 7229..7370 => 1.09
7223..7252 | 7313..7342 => 1.14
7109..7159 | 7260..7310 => 1.06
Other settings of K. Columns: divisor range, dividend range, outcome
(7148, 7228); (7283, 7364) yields 1.11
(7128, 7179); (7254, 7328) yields 1.11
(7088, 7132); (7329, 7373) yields 1.11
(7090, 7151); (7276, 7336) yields 1.09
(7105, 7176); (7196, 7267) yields 1.04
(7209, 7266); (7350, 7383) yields 1.10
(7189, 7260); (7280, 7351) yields 1.09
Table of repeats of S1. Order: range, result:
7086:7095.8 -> 21.7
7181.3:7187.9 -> 20.8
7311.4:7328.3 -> 23.6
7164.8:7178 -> 20.2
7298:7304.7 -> 22.1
